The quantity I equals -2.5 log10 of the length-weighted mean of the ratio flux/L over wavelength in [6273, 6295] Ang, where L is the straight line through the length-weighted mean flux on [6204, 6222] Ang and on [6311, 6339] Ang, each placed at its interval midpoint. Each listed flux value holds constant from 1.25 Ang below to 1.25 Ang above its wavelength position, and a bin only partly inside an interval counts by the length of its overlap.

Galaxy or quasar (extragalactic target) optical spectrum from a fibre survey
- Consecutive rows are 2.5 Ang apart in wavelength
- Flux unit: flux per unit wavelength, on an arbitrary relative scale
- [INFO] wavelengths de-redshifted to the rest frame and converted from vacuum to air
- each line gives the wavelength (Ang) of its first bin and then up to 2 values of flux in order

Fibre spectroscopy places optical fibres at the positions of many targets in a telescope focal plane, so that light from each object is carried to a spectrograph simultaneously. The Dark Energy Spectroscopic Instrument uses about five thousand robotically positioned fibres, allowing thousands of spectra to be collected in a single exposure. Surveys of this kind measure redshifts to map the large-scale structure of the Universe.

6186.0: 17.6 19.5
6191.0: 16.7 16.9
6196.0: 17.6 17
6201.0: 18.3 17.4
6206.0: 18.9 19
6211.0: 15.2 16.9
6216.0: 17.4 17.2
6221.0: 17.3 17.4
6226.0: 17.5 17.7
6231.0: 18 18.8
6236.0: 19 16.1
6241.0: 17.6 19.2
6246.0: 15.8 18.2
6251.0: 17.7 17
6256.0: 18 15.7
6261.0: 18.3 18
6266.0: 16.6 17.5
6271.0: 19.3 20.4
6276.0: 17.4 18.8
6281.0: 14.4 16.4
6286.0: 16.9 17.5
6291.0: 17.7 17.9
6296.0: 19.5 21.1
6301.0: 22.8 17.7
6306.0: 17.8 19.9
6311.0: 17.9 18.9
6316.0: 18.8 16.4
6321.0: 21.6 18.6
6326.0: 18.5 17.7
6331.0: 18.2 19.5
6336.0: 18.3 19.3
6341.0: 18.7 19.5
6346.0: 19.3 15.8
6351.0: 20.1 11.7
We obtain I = 0.05 mag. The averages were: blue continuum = 17.4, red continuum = 18.7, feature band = 17.4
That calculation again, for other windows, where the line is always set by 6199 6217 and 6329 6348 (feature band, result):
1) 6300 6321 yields -0.021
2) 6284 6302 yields -0.030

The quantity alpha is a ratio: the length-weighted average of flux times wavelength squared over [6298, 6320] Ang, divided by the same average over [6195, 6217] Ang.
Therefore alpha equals 1.12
